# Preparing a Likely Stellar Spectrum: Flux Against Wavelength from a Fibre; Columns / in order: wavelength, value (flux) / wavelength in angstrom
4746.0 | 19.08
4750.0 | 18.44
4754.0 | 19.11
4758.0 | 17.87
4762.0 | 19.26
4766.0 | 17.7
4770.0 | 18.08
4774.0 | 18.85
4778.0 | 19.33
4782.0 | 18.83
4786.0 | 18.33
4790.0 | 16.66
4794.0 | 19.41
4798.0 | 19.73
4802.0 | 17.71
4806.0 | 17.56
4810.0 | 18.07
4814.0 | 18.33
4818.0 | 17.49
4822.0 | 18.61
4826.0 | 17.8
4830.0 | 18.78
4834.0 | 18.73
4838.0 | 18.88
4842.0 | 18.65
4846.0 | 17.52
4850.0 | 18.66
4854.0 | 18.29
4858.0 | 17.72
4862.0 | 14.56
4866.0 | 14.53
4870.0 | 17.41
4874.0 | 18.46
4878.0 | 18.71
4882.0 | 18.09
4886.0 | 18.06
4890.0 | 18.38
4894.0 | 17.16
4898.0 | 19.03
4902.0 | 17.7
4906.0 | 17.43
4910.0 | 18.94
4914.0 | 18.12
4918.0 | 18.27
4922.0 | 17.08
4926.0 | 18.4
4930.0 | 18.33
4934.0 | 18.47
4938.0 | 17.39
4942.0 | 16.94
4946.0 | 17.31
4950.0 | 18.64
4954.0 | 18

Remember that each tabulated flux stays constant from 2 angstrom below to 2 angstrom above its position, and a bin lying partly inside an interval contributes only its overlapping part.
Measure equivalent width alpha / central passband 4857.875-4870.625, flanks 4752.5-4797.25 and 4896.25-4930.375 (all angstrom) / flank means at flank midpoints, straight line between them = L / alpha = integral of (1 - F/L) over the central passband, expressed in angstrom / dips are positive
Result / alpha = 1.82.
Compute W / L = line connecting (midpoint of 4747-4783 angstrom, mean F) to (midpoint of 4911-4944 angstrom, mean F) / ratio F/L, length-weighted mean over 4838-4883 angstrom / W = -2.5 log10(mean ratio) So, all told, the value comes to 0.04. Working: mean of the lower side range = 18.6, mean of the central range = 17.6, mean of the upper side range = 17.9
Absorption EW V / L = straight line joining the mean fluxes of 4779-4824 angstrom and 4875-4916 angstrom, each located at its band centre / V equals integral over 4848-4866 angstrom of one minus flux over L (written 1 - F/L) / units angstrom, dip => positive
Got 1.2 angstrom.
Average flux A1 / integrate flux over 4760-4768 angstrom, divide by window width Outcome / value 18.5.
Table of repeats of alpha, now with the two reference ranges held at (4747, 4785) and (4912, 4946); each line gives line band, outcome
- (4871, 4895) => -0.1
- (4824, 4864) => 0.6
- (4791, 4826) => 0.2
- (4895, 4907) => 0.0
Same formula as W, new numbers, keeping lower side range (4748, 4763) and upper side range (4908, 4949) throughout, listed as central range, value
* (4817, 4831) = 0.01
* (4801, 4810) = 0.04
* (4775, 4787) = -0.02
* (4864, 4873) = 0.12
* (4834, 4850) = -0.01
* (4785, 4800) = 0.00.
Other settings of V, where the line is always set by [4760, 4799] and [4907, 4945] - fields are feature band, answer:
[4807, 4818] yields 0.3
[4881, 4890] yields 0.0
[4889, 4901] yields 0.0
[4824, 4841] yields -0.2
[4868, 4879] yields 0.0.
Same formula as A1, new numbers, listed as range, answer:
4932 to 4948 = 17.5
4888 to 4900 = 18.2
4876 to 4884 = 18.4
